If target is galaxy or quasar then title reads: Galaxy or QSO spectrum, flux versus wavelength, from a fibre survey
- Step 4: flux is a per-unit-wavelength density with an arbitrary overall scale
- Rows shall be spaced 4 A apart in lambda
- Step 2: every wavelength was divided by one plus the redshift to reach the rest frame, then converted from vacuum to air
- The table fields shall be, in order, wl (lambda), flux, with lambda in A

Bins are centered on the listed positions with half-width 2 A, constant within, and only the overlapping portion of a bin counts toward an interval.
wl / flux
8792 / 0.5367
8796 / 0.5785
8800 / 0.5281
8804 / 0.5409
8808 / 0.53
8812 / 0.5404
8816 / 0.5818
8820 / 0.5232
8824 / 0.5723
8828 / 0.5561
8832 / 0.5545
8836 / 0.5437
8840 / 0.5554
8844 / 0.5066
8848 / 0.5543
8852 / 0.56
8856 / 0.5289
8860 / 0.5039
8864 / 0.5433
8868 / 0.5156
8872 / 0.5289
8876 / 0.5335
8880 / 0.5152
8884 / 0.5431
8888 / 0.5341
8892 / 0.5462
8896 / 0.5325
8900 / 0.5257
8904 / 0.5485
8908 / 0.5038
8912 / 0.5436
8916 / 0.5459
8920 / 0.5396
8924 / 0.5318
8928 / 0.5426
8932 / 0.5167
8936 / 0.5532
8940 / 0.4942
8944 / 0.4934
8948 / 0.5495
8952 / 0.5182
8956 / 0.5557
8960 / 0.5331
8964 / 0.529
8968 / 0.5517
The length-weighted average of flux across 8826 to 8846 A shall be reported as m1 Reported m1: 0.543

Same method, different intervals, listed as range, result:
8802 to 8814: 0.537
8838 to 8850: 0.539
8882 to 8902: 0.536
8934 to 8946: 0.514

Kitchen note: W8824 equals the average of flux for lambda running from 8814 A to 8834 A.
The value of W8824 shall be 0.558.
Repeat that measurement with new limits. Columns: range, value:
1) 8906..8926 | 0.533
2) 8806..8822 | 0.544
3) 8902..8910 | 0.526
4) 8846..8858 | 0.548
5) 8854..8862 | 0.516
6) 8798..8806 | 0.534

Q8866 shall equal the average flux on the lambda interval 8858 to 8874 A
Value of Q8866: 0.523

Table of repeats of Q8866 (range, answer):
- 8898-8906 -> 0.537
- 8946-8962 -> 0.539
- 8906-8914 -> 0.524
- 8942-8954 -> 0.52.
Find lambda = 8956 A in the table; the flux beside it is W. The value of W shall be 0.5557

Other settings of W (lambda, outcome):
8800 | 0.5281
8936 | 0.5532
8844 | 0.5066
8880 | 0.5152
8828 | 0.5561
